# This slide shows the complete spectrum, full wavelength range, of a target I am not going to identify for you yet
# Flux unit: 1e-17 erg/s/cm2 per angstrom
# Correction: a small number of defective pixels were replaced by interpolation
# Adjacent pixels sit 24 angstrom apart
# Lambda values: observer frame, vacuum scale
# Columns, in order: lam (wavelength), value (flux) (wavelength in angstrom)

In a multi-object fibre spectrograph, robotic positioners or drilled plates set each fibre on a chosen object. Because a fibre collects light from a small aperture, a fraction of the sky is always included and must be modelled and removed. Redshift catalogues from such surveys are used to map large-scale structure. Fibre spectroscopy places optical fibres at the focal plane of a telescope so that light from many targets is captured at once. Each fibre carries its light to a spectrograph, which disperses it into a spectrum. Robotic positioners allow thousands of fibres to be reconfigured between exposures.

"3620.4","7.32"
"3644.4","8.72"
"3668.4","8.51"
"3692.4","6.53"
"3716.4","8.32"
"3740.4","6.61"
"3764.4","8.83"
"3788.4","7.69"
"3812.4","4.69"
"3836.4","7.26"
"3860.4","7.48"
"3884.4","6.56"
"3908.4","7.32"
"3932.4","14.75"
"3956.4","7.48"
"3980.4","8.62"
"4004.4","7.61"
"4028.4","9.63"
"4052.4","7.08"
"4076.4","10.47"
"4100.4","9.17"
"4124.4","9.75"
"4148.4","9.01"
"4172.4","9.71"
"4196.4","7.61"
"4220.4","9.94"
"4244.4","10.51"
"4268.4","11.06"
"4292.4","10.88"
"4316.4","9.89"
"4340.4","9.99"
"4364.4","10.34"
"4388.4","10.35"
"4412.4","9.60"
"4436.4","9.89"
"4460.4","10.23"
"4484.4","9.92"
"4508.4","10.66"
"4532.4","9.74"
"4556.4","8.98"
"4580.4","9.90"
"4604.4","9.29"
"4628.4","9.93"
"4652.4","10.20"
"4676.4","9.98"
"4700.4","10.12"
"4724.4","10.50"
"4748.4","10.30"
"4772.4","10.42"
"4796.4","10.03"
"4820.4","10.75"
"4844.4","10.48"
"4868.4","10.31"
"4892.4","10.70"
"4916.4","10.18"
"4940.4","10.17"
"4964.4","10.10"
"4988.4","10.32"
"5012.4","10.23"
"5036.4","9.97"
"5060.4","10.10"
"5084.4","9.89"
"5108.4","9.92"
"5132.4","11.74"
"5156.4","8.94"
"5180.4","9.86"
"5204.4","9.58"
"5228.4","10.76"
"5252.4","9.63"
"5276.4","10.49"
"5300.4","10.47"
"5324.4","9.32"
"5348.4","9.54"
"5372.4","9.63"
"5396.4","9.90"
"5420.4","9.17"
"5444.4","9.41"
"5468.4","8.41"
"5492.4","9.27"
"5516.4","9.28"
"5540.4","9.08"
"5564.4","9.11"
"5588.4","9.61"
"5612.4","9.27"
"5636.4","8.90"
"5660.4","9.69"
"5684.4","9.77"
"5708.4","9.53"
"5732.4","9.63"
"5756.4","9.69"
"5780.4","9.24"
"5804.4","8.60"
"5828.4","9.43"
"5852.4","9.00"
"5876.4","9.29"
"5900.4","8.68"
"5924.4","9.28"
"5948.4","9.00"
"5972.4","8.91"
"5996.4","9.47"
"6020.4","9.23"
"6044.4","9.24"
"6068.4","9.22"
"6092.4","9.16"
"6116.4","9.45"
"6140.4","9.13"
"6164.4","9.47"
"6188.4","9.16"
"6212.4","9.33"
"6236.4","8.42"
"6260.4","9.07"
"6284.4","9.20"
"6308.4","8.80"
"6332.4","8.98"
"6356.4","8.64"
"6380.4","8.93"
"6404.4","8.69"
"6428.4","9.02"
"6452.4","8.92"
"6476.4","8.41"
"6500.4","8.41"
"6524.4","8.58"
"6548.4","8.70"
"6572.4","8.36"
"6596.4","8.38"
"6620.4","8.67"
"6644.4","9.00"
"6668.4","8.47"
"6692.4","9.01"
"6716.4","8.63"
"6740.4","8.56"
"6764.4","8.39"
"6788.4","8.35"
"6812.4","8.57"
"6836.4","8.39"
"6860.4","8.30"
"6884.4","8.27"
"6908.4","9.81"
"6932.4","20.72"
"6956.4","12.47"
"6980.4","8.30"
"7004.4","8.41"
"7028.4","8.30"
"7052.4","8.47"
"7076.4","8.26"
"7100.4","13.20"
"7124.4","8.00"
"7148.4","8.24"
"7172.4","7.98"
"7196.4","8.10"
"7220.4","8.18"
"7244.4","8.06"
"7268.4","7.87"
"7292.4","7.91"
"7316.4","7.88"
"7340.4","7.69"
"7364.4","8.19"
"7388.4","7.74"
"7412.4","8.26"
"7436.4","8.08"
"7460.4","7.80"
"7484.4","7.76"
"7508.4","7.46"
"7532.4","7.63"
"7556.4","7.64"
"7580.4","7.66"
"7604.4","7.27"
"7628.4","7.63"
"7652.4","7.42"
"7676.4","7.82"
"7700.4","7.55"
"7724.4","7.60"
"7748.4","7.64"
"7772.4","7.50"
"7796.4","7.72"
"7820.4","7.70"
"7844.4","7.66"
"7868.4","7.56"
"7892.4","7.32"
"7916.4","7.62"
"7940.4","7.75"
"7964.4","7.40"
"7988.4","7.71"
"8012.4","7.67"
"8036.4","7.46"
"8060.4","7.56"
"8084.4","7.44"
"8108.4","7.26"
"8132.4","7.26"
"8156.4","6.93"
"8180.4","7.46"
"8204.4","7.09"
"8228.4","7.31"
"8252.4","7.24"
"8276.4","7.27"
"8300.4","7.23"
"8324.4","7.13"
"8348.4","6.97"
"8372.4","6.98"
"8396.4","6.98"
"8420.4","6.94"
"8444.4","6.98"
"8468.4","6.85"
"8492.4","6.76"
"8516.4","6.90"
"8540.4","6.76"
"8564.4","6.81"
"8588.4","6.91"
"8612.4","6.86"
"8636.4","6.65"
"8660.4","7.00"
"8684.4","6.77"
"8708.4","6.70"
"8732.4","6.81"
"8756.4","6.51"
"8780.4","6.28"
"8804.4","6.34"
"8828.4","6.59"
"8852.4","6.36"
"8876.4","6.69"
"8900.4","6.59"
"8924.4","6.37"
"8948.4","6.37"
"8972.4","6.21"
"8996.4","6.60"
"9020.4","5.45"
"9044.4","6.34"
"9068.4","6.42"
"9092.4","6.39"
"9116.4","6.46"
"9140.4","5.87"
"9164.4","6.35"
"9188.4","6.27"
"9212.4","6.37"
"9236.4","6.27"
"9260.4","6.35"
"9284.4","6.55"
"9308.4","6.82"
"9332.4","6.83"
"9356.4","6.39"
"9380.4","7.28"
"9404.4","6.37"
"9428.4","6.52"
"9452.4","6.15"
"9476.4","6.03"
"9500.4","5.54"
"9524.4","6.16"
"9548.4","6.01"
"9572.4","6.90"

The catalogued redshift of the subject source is 0.056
